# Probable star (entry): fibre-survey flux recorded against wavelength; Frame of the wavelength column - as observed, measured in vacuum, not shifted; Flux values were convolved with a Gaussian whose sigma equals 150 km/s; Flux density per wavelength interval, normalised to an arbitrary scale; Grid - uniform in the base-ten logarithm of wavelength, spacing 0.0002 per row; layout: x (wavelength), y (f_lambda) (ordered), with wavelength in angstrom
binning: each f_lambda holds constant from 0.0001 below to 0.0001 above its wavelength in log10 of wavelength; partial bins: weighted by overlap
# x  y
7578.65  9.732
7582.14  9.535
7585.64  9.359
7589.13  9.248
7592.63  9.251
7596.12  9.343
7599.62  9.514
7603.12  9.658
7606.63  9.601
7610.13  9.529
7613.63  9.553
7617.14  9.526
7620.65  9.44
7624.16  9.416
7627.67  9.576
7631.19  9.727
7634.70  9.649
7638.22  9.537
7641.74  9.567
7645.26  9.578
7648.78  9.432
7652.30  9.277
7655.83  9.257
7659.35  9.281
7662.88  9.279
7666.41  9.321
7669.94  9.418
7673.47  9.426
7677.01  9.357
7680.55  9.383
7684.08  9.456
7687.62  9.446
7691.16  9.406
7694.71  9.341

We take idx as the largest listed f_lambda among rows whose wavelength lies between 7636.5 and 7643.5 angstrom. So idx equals 9.567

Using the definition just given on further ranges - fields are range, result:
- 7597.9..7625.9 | 9.658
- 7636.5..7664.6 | 9.578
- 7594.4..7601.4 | 9.514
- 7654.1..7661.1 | 9.281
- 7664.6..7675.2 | 9.426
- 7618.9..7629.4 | 9.576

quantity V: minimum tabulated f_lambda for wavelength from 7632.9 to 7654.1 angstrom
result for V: 9.277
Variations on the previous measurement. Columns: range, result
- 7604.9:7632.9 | 9.416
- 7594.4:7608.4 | 9.343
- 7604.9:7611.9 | 9.529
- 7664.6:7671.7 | 9.321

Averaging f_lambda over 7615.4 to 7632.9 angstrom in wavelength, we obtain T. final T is 9.53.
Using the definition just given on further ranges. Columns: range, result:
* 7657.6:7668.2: 9.29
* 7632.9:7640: 9.59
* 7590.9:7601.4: 9.38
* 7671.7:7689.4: 9.41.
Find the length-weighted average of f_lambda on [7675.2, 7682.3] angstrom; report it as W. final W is 9.36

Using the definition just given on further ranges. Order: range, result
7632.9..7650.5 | 9.55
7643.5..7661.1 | 9.37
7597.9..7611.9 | 9.58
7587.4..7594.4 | 9.25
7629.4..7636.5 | 9.68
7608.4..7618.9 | 9.54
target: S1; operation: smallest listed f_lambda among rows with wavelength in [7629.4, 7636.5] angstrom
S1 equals 9.649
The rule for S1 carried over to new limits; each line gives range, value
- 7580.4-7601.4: 9.248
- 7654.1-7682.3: 9.257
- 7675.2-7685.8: 9.357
